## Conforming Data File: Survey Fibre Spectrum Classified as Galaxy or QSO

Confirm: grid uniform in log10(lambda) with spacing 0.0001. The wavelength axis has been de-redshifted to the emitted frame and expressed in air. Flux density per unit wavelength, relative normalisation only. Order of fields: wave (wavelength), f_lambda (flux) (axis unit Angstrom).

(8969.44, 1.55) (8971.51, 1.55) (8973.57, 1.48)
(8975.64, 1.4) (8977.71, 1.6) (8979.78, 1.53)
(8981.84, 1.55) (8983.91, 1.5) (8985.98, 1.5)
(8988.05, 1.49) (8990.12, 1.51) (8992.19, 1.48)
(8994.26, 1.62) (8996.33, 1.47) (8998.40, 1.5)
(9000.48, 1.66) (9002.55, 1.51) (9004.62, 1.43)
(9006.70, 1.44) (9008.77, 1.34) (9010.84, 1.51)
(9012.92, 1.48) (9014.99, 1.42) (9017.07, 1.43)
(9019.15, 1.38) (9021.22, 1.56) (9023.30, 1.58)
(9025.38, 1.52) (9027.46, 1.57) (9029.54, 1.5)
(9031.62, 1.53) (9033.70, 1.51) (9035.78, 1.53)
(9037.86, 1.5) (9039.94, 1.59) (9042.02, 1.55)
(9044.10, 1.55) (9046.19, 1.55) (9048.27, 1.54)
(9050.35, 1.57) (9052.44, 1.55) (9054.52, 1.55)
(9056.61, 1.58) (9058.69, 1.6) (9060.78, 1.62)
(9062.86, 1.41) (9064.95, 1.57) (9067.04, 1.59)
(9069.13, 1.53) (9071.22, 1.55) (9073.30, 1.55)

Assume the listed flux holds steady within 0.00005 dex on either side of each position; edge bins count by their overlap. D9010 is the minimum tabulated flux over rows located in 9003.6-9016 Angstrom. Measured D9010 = 1.34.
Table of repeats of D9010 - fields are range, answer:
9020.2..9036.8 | 1.5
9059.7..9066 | 1.41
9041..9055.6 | 1.54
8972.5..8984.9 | 1.4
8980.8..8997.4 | 1.47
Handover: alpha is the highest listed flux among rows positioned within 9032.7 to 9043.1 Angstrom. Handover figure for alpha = 1.59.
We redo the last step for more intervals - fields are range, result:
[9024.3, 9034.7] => 1.57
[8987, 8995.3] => 1.62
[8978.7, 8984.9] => 1.55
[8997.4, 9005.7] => 1.66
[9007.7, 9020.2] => 1.51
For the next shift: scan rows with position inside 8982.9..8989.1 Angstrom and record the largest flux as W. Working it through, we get 1.5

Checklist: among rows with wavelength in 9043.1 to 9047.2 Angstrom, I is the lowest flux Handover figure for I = 1.55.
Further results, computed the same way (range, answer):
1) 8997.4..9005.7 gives 1.43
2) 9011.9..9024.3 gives 1.38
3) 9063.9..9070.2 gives 1.53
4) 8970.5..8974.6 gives 1.48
